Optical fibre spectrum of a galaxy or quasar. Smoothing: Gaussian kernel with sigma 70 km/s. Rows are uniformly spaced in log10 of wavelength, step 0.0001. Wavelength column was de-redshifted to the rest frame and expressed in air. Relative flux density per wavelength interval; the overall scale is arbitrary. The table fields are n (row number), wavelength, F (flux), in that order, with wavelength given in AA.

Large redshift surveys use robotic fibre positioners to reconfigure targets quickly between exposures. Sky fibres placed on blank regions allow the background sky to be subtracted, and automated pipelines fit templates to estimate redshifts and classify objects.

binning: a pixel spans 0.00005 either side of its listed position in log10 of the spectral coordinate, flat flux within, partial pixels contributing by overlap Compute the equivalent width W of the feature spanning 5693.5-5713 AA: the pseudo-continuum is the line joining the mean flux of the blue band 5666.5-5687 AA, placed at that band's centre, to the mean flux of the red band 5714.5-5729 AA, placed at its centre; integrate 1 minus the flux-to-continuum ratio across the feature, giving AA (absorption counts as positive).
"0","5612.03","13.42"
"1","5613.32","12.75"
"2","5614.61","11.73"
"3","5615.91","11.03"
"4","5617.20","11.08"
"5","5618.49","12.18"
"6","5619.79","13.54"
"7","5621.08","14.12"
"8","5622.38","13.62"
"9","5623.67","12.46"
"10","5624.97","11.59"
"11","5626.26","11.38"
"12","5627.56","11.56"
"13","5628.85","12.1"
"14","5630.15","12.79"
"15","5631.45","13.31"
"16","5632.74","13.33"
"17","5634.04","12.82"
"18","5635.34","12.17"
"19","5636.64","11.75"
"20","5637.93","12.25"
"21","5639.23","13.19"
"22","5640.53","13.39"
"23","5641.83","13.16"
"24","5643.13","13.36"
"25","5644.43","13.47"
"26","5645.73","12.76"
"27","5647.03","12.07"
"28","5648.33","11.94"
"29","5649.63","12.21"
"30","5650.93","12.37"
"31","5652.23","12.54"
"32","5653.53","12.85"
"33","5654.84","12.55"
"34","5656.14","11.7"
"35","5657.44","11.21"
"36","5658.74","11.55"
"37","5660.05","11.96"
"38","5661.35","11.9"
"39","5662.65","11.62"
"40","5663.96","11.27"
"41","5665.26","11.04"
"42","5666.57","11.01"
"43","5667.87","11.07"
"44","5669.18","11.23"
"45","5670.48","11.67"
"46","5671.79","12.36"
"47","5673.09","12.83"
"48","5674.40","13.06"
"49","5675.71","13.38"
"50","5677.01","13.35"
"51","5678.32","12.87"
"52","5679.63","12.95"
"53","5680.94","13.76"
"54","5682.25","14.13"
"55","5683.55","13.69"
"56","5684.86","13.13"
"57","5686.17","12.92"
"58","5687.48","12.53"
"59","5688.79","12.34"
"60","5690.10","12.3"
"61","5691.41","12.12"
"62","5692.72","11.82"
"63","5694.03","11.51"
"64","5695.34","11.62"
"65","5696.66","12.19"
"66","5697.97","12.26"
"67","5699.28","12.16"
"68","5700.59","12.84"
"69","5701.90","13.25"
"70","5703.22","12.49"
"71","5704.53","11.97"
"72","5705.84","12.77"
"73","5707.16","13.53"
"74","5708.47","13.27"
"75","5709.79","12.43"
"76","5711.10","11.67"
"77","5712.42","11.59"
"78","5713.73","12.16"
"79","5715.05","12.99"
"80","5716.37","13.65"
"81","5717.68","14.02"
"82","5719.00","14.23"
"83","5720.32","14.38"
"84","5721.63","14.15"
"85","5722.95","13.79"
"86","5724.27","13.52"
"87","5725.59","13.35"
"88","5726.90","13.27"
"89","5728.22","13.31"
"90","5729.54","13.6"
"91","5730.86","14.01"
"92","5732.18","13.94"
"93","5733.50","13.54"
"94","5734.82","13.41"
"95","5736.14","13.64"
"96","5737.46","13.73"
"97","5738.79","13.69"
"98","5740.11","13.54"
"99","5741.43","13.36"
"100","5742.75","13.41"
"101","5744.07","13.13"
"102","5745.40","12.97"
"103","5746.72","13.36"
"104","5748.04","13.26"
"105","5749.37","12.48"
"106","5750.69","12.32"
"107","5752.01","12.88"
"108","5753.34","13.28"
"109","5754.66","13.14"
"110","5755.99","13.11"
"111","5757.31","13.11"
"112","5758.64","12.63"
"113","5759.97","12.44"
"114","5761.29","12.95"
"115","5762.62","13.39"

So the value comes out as 1.4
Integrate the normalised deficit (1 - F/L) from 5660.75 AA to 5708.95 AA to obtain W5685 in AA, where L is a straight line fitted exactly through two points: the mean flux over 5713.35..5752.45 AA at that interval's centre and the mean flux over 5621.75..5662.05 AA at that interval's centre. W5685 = 1.8 AA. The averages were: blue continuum 12.4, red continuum 13.4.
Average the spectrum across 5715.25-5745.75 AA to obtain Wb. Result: 13.6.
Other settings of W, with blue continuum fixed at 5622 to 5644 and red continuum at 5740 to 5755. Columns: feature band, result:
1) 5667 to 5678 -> 0.35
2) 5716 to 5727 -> -0.74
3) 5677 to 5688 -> -0.39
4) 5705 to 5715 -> 0.32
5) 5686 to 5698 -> 0.68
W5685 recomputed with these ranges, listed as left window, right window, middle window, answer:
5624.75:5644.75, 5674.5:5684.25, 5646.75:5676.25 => 2.5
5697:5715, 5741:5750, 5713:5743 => -1.7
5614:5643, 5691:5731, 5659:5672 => 1.2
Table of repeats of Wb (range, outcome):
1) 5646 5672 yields 11.8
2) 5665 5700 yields 12.4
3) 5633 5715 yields 12.4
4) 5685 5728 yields 12.8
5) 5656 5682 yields 12.1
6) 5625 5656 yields 12.5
